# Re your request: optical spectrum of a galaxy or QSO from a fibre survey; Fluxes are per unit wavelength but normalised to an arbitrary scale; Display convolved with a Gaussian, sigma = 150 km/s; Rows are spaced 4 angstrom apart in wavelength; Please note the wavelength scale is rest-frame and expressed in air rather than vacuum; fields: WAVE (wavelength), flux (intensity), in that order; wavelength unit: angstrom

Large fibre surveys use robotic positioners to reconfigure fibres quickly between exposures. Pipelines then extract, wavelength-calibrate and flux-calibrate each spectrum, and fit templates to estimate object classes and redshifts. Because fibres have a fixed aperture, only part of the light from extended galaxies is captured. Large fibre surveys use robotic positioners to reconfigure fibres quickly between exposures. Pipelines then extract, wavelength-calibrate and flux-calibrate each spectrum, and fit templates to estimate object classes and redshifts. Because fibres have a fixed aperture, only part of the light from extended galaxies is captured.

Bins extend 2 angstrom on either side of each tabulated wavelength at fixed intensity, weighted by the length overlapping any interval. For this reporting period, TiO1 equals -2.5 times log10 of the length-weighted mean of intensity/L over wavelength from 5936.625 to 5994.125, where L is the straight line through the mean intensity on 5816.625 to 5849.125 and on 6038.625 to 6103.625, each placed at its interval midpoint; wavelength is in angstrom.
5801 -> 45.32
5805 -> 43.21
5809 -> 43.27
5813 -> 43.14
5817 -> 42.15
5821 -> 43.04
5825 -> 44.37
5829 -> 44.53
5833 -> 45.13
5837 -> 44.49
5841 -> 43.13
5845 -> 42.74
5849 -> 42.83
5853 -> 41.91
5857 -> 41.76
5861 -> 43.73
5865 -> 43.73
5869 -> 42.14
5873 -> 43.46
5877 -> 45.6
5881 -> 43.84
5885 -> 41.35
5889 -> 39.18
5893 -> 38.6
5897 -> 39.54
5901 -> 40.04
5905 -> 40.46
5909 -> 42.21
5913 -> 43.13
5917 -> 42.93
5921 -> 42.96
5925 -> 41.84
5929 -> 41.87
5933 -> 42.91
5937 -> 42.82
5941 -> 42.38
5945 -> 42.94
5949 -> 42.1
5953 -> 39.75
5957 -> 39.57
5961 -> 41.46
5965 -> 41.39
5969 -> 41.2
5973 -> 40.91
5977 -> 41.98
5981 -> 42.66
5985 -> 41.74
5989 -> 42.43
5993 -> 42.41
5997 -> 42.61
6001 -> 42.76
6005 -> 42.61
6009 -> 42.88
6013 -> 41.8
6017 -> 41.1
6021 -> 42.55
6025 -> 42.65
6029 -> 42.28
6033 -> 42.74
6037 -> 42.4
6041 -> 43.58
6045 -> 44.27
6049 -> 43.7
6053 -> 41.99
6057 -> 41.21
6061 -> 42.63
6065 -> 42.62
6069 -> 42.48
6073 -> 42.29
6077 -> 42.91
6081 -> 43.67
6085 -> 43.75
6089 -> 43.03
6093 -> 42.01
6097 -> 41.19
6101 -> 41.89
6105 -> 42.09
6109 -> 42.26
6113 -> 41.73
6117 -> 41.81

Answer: 0.04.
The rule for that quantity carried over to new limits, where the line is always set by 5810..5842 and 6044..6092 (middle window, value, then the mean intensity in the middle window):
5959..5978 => 0.05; 41.4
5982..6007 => 0.02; 42.4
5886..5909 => 0.09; 39.9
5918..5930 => 0.03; 42.3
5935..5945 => 0.02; 42.7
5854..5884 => 0.01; 43.3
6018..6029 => 0.02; 42.4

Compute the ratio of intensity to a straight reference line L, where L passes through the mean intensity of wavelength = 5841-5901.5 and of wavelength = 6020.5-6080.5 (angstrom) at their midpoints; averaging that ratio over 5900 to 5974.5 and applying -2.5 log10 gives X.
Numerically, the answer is 0.01 mag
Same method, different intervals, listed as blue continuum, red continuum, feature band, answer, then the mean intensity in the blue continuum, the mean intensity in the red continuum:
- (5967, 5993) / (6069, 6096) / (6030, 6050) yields -0.02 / 41.9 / 42.8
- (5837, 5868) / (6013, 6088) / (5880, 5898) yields 0.07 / 42.9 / 42.7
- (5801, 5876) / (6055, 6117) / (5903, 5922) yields 0.02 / 43.4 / 42.4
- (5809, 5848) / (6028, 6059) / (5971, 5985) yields 0.03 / 43.6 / 42.8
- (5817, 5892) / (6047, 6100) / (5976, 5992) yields 0.01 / 43.1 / 42.6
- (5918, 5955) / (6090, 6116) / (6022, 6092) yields -0.02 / 42.2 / 41.9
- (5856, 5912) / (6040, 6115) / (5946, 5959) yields 0.04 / 41.9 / 42.6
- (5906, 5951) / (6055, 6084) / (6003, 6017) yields 0.01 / 42.5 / 42.6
